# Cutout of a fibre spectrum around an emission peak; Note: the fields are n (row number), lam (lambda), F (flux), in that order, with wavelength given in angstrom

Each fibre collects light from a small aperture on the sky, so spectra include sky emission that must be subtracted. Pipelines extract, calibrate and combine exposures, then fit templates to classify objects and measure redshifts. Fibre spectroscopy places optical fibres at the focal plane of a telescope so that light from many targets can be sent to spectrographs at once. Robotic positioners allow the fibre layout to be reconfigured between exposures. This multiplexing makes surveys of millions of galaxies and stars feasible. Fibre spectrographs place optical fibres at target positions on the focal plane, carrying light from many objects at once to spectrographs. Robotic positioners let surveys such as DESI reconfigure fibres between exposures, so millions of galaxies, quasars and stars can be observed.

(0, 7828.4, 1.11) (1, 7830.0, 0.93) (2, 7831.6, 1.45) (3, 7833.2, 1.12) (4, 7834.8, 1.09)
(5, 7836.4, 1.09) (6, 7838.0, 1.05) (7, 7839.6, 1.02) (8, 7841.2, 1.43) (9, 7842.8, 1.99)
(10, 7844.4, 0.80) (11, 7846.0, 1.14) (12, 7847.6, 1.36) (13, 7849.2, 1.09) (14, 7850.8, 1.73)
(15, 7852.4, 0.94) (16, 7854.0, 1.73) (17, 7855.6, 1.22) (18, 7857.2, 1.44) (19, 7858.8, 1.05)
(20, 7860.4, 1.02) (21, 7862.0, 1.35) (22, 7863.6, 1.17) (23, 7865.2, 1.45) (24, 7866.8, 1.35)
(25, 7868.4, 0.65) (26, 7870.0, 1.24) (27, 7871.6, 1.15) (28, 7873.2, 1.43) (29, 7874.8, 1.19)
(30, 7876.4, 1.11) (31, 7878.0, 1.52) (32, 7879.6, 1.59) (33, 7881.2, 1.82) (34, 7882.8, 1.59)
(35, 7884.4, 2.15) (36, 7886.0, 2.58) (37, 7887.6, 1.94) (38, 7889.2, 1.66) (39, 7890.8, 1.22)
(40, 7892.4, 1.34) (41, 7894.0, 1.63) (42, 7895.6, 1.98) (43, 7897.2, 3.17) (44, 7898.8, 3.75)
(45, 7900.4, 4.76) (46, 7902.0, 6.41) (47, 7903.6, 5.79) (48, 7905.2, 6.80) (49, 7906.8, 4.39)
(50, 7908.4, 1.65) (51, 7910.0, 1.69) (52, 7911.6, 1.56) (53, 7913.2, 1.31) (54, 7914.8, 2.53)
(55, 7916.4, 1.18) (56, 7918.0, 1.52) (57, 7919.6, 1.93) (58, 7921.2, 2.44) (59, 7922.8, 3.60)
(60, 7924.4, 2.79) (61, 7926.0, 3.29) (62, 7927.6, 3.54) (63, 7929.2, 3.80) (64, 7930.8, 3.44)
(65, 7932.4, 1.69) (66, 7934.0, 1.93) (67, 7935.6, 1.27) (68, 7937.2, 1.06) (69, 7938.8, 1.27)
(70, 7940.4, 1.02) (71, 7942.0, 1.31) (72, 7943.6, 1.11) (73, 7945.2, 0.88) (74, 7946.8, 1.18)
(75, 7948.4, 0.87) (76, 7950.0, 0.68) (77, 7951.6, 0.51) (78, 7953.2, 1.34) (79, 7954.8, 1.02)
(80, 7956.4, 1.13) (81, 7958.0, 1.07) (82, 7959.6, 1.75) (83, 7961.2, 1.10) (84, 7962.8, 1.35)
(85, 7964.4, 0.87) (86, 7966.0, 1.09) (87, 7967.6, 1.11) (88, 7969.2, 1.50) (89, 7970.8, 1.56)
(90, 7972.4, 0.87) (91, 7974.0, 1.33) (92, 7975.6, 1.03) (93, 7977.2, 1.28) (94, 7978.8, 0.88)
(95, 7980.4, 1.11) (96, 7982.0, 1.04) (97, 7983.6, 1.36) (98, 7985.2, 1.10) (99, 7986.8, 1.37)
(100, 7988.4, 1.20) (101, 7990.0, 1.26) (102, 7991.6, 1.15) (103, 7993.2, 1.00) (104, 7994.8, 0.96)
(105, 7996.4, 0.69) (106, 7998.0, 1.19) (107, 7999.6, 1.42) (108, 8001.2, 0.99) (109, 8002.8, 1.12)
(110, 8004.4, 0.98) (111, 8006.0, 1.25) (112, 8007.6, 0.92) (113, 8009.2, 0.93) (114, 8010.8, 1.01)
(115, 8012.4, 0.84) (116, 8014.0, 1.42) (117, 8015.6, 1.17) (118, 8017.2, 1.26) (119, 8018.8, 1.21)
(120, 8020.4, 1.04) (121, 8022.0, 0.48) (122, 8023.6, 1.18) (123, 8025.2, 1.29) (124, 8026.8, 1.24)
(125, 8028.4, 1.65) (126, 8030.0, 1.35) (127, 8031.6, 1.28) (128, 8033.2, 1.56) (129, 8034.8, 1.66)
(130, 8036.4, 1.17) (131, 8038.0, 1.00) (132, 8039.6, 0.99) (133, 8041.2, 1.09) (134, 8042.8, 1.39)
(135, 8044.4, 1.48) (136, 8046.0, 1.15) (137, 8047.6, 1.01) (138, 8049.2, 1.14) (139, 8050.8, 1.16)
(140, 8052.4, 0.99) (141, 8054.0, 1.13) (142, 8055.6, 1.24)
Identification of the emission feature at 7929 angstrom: [N II]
